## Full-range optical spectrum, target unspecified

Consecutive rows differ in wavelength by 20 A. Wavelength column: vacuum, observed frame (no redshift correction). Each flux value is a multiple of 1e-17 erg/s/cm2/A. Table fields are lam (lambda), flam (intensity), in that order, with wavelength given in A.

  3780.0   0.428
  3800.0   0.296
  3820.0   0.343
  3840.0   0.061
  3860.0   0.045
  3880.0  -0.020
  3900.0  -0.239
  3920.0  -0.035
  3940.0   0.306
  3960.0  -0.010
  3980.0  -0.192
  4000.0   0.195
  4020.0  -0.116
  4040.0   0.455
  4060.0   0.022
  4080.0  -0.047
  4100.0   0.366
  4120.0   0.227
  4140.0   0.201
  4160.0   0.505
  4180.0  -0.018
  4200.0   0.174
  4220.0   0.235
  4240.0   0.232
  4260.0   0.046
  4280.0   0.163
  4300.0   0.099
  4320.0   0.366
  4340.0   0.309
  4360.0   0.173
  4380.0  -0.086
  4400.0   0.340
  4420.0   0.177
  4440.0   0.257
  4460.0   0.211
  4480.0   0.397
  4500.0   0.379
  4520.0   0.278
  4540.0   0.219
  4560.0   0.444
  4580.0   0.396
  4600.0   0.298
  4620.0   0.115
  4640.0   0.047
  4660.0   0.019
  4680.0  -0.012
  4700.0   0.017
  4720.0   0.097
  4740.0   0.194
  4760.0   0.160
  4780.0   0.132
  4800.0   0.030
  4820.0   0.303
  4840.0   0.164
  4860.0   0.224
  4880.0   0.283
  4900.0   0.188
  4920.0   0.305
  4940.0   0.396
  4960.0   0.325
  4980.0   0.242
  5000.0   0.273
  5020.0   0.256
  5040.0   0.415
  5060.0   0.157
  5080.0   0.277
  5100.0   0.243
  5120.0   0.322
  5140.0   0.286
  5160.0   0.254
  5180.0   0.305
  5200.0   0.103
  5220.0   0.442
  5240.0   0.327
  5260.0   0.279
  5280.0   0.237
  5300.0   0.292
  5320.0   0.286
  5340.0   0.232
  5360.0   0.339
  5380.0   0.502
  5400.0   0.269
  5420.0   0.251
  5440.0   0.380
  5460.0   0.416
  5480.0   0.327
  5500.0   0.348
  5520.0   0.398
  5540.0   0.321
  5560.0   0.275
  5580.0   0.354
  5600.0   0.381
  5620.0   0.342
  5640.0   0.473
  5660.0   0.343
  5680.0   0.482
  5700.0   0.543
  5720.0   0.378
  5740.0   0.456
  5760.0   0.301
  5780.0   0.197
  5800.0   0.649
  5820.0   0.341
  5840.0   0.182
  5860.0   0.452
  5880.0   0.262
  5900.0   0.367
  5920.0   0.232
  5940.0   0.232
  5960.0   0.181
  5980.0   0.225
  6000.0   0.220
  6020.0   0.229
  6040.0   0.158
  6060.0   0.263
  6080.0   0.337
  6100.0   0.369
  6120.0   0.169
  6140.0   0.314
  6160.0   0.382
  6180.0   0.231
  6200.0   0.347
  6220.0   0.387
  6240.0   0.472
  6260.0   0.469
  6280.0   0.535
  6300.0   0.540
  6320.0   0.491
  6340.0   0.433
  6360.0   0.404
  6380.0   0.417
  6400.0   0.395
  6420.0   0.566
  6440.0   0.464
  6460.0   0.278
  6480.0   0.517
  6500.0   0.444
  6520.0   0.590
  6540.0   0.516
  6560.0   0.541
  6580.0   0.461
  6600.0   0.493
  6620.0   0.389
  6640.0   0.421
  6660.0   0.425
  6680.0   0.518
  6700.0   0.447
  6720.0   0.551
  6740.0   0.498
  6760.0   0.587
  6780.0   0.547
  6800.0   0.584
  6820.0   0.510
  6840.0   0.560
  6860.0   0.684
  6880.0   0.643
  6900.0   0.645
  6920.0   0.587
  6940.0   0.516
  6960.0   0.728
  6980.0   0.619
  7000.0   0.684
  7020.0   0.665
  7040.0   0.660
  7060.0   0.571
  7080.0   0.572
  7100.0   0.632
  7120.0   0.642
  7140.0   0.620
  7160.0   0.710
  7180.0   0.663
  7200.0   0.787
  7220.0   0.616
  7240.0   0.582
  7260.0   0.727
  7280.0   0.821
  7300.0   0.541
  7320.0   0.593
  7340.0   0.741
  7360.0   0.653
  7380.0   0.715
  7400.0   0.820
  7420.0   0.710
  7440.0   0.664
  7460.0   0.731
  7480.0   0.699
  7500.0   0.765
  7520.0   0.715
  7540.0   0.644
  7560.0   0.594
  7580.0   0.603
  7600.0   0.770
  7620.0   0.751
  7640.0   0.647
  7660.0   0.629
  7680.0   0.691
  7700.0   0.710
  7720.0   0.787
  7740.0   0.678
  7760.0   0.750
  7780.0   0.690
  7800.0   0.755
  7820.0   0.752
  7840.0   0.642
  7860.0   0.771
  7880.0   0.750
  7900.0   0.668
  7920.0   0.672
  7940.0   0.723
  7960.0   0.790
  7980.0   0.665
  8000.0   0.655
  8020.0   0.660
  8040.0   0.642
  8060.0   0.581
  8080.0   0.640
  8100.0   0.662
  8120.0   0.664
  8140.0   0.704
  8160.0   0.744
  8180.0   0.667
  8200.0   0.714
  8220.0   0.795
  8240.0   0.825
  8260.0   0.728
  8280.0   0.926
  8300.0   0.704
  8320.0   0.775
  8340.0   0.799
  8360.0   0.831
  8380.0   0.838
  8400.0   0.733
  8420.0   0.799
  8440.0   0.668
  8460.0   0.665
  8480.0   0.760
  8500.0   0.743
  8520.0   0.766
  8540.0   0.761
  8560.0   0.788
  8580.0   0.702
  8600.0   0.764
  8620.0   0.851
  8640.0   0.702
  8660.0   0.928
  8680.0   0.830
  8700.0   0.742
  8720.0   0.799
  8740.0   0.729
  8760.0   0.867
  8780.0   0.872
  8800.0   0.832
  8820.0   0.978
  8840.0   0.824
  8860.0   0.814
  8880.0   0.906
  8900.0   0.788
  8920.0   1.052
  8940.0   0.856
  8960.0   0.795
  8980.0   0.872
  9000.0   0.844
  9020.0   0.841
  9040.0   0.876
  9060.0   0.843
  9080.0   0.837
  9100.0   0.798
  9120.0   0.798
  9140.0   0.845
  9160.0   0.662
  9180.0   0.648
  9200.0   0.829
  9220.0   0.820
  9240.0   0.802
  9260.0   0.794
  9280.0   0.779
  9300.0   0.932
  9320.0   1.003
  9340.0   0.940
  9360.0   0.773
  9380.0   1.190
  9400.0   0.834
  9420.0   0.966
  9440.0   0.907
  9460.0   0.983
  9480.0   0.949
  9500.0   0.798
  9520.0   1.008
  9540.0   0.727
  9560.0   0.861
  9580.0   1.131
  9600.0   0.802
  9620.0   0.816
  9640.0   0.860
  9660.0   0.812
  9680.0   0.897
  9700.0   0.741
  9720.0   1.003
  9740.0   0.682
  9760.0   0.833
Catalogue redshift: 0.556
